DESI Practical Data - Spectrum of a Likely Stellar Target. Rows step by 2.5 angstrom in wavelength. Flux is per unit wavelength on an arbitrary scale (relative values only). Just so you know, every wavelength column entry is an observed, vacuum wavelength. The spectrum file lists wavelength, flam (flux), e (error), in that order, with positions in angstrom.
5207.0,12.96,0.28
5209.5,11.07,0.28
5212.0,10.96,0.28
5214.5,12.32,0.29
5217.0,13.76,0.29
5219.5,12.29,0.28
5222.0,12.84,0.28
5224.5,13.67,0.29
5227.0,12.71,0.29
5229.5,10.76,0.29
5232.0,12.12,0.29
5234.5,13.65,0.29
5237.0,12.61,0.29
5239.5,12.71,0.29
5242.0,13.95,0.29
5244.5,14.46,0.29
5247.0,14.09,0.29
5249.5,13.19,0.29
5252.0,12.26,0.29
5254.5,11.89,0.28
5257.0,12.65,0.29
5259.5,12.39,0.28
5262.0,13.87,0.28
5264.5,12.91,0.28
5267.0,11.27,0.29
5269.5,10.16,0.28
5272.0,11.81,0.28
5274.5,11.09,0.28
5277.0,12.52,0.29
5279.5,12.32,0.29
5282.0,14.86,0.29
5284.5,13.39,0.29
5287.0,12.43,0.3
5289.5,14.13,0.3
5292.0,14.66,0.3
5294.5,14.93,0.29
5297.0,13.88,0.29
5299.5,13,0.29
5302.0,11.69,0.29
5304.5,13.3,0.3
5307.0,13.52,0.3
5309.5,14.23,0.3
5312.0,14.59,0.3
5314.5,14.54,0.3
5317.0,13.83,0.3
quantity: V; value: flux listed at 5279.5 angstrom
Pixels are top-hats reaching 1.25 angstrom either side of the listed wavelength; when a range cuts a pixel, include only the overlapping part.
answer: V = 12.32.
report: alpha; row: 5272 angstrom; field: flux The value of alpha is 11.81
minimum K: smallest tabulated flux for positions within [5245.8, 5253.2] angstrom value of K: 12.26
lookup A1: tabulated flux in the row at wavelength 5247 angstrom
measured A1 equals 14.09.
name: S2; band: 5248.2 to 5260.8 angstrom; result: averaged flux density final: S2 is 12.5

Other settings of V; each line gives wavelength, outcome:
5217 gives 13.76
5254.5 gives 11.89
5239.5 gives 12.71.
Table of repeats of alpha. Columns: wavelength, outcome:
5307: 13.52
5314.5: 14.54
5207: 12.96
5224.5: 13.67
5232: 12.12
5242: 13.95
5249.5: 13.19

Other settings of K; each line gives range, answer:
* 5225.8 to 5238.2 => 10.76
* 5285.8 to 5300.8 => 12.43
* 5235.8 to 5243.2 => 12.61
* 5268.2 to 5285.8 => 10.16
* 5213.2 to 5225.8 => 12.29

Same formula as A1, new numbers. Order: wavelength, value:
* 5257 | 12.65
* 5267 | 11.27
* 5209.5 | 11.07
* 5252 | 12.26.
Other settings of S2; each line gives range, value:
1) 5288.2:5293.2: 14.4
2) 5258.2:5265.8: 13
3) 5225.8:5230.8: 11.7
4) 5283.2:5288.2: 12.9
